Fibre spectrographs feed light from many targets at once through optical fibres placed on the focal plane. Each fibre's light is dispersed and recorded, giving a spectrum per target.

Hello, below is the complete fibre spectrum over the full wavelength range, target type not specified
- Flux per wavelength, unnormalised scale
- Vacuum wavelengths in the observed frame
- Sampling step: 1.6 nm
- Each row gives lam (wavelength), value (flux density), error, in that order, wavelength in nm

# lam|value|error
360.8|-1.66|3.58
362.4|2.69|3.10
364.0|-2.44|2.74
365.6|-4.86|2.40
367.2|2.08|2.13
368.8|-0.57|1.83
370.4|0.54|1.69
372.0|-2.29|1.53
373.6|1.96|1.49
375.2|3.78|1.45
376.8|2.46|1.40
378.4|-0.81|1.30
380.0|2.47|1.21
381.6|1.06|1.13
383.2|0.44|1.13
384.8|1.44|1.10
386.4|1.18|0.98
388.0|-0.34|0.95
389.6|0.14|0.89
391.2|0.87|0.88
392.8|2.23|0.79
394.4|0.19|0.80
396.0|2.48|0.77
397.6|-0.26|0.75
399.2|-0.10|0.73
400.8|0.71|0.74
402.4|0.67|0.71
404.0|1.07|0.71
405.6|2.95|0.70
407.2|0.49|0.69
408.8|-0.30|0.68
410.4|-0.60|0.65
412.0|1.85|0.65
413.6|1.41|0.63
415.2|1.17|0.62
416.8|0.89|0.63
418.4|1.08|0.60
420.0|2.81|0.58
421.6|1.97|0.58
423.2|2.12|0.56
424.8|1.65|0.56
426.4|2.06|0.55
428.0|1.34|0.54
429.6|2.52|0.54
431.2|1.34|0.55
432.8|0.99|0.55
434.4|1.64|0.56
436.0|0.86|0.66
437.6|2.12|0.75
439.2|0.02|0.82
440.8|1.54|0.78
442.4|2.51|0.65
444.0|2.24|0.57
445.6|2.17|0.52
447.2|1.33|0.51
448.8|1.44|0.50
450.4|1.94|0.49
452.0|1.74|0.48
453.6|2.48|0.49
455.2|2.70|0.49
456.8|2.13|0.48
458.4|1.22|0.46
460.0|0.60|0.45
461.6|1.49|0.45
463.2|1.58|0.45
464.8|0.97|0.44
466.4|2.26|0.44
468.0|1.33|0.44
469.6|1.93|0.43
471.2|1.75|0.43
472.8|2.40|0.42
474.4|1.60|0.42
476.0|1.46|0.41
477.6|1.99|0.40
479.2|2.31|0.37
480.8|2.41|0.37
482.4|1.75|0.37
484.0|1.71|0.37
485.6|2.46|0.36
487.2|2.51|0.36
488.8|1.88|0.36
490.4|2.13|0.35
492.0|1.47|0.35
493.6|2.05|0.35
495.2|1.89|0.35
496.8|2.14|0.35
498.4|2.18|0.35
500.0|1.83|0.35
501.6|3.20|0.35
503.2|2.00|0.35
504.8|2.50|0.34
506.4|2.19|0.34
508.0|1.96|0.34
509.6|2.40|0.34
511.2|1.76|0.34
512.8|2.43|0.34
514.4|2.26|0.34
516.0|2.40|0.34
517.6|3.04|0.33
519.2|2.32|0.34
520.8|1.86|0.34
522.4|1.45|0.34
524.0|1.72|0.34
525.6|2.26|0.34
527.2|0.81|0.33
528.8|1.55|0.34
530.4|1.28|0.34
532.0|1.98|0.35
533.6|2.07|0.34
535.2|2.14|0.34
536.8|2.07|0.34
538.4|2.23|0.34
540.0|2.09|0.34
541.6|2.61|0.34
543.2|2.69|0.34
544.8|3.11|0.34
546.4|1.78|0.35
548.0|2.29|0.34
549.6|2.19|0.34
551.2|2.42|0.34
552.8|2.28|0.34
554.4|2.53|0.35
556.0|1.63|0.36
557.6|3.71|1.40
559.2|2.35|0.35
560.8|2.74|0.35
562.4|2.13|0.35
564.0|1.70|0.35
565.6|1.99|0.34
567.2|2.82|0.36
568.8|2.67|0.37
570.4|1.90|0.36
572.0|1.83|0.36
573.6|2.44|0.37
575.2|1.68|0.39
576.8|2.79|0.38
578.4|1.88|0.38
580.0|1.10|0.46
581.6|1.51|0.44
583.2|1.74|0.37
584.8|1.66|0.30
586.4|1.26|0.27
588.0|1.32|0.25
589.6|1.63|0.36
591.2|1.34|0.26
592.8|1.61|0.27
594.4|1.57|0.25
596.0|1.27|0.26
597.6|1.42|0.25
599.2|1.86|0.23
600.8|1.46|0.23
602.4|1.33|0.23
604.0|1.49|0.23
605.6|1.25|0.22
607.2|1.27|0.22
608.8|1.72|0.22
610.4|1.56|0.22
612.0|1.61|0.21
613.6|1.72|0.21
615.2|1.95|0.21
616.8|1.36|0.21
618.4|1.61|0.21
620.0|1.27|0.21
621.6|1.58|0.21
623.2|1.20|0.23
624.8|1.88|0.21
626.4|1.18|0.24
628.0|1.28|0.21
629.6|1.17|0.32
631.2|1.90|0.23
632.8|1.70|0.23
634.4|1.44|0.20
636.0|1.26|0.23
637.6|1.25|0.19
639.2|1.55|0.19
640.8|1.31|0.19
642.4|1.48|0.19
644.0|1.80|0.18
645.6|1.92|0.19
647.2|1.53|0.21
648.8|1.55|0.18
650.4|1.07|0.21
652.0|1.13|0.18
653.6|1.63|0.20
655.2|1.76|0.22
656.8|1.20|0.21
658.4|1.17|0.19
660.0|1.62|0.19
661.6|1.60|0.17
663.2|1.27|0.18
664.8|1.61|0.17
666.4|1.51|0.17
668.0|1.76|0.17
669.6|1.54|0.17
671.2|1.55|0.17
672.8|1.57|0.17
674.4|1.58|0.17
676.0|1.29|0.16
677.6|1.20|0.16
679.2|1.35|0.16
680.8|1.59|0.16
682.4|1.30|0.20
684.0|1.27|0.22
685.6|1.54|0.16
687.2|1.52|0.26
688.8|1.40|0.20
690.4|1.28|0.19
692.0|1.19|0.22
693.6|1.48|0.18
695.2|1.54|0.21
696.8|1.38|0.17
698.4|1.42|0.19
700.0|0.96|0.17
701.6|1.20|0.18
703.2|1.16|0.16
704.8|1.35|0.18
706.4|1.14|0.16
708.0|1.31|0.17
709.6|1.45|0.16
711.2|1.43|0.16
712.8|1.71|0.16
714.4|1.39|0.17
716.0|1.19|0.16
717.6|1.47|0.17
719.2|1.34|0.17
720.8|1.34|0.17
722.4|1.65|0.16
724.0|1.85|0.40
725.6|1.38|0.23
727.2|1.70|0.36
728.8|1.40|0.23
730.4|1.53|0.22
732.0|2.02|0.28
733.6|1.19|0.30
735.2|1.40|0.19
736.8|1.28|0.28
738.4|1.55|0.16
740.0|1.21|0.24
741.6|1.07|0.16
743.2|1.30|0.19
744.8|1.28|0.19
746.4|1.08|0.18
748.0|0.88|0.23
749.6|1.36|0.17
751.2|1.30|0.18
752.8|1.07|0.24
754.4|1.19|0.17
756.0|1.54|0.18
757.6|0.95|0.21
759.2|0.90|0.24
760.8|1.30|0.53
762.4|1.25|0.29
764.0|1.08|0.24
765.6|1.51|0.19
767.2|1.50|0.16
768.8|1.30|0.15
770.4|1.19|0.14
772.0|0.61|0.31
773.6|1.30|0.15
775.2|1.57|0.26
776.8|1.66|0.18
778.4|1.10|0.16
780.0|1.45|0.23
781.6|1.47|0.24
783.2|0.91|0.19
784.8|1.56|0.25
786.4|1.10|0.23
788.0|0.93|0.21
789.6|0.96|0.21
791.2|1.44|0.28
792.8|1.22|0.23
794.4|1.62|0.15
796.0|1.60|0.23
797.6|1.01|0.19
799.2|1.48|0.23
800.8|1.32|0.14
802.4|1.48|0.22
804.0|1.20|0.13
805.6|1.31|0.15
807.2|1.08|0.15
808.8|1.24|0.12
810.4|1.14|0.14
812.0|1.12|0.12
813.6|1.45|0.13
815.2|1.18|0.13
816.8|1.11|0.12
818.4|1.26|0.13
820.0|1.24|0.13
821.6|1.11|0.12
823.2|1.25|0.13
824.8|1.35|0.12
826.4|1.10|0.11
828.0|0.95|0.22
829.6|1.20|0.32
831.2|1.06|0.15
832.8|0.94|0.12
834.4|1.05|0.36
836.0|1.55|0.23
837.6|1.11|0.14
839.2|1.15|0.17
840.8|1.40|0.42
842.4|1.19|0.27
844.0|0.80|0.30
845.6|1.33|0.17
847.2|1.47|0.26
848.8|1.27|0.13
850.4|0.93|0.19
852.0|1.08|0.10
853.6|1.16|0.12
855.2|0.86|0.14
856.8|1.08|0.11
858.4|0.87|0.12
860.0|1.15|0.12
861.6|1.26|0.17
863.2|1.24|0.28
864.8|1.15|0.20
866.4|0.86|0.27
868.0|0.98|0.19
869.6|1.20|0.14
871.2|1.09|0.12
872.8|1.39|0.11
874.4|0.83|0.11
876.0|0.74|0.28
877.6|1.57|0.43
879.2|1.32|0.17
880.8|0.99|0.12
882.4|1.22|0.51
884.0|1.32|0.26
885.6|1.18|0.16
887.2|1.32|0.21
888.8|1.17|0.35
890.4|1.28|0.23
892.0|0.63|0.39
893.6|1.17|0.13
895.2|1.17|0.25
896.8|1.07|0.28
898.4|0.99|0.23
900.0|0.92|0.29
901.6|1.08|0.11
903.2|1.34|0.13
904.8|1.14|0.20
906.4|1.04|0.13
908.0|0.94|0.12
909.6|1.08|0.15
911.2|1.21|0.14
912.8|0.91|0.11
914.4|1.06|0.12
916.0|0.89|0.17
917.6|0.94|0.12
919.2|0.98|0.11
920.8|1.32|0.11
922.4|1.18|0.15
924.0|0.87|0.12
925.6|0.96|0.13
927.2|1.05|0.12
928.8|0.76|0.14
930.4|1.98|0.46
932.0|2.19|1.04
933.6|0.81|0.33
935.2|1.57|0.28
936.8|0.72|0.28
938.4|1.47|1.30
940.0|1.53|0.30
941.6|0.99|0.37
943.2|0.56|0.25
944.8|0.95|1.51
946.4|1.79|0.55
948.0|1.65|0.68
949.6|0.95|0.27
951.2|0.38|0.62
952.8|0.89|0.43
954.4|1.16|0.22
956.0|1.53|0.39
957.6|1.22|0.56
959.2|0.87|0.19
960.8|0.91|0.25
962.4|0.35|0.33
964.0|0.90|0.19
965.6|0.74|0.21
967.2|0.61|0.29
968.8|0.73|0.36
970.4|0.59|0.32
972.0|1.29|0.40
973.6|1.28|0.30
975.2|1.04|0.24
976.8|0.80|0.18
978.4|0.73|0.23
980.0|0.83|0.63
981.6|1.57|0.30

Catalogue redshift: 0.09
